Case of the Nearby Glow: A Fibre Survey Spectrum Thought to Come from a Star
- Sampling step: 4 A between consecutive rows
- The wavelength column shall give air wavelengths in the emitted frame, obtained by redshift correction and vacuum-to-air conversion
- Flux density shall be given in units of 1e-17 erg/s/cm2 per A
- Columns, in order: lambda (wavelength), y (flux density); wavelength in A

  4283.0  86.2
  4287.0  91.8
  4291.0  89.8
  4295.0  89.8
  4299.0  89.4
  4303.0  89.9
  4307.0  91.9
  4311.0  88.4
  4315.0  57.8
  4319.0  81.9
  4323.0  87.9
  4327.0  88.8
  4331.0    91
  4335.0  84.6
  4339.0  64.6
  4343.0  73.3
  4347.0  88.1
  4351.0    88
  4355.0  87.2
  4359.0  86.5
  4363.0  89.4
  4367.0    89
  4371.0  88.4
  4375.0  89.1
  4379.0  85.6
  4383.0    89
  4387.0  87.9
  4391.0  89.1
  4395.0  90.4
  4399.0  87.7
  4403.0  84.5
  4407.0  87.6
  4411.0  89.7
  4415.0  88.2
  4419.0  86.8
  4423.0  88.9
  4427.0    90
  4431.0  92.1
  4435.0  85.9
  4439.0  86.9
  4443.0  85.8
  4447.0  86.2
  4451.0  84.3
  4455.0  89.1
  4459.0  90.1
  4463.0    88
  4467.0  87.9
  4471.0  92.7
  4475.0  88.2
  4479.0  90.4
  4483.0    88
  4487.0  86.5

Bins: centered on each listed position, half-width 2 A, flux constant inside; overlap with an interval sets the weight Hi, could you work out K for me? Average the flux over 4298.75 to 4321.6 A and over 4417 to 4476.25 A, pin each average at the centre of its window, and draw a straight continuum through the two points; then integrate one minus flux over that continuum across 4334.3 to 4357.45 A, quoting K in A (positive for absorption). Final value 0.9 A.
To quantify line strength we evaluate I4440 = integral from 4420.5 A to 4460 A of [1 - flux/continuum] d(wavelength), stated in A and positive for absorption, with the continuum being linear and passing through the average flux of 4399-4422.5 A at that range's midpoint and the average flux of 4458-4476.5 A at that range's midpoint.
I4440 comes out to 0.3 A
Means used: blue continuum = 87.5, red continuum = 89.4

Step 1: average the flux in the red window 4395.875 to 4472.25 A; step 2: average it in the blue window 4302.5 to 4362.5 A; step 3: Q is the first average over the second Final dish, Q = 1.06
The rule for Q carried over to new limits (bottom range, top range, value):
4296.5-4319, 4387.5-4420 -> 1.05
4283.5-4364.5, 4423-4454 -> 1.03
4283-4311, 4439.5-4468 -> 0.97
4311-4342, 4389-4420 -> 1.10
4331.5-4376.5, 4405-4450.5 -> 1.04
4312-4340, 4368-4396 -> 1.10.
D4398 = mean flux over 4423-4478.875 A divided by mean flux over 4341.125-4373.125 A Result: 1.02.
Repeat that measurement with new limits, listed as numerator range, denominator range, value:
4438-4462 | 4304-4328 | 1.05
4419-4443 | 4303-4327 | 1.07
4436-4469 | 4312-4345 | 1.10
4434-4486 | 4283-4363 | 1.04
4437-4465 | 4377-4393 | 0.99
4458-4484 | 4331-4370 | 1.06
